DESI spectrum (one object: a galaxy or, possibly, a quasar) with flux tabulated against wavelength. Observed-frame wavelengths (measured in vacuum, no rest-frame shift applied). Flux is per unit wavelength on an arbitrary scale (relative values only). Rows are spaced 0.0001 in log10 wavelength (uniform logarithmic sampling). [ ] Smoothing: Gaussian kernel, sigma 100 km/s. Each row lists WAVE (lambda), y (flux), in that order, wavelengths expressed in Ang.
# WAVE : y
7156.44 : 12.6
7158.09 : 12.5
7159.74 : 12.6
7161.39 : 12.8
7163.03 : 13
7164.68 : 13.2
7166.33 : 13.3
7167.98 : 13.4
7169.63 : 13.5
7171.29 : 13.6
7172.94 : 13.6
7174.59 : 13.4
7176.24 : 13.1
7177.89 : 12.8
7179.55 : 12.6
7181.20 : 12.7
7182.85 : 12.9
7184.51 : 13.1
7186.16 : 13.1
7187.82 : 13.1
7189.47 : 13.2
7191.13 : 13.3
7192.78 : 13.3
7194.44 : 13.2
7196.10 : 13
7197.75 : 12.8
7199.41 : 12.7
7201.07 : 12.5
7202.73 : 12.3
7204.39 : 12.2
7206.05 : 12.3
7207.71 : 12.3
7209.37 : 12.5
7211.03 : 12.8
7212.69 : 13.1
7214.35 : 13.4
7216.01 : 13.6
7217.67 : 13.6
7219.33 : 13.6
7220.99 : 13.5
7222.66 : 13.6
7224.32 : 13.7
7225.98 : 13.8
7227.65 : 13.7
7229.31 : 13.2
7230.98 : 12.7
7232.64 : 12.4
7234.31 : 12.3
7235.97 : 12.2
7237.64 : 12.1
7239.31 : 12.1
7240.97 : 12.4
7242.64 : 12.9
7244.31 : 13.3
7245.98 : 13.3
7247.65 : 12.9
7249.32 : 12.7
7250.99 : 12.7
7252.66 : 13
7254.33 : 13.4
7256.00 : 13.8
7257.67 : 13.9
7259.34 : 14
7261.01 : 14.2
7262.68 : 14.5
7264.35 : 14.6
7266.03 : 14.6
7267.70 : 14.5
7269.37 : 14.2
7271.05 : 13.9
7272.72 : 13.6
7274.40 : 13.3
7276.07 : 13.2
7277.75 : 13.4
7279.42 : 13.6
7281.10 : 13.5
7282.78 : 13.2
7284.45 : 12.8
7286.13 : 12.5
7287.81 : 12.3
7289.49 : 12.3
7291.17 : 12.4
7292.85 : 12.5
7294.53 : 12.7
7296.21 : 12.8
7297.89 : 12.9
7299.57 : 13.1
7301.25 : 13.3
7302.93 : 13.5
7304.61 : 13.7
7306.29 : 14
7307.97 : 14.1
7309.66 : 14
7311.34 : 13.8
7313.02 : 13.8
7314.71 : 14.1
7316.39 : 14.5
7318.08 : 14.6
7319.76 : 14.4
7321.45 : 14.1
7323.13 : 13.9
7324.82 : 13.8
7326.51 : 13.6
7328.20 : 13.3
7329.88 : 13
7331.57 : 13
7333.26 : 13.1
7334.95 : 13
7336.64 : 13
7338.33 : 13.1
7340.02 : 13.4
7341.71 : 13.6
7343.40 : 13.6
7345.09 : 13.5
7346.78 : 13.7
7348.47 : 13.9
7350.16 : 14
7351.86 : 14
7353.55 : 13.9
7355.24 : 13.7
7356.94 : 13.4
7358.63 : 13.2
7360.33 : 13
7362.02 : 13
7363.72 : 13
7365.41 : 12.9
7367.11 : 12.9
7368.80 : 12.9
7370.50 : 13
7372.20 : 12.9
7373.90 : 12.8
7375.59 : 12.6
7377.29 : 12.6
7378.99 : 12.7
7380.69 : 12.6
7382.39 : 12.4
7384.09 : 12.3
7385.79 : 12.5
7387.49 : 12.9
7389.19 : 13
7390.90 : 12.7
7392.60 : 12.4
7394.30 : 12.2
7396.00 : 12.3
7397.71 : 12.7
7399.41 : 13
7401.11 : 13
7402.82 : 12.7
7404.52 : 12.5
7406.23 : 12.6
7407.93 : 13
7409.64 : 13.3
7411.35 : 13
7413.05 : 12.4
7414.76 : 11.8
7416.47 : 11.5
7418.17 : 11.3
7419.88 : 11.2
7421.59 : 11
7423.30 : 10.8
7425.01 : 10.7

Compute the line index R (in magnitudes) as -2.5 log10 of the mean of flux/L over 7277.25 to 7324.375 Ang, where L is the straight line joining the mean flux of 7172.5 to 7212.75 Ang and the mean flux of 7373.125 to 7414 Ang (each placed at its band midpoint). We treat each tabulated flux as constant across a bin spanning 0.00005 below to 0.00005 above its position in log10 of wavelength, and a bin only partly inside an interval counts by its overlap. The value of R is -0.055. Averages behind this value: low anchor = 12.9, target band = 13.4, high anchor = 12.7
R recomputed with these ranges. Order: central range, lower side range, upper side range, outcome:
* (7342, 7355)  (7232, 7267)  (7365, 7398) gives -0.08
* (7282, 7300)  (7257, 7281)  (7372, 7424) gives 0.08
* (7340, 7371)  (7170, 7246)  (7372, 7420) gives -0.07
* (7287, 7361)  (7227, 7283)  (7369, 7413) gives -0.04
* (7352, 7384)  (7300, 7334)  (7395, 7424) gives 0.00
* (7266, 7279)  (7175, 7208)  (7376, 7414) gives -0.08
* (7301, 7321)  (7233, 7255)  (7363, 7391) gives -0.10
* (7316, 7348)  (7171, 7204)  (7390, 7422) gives -0.08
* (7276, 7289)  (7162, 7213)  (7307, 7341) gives 0.04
